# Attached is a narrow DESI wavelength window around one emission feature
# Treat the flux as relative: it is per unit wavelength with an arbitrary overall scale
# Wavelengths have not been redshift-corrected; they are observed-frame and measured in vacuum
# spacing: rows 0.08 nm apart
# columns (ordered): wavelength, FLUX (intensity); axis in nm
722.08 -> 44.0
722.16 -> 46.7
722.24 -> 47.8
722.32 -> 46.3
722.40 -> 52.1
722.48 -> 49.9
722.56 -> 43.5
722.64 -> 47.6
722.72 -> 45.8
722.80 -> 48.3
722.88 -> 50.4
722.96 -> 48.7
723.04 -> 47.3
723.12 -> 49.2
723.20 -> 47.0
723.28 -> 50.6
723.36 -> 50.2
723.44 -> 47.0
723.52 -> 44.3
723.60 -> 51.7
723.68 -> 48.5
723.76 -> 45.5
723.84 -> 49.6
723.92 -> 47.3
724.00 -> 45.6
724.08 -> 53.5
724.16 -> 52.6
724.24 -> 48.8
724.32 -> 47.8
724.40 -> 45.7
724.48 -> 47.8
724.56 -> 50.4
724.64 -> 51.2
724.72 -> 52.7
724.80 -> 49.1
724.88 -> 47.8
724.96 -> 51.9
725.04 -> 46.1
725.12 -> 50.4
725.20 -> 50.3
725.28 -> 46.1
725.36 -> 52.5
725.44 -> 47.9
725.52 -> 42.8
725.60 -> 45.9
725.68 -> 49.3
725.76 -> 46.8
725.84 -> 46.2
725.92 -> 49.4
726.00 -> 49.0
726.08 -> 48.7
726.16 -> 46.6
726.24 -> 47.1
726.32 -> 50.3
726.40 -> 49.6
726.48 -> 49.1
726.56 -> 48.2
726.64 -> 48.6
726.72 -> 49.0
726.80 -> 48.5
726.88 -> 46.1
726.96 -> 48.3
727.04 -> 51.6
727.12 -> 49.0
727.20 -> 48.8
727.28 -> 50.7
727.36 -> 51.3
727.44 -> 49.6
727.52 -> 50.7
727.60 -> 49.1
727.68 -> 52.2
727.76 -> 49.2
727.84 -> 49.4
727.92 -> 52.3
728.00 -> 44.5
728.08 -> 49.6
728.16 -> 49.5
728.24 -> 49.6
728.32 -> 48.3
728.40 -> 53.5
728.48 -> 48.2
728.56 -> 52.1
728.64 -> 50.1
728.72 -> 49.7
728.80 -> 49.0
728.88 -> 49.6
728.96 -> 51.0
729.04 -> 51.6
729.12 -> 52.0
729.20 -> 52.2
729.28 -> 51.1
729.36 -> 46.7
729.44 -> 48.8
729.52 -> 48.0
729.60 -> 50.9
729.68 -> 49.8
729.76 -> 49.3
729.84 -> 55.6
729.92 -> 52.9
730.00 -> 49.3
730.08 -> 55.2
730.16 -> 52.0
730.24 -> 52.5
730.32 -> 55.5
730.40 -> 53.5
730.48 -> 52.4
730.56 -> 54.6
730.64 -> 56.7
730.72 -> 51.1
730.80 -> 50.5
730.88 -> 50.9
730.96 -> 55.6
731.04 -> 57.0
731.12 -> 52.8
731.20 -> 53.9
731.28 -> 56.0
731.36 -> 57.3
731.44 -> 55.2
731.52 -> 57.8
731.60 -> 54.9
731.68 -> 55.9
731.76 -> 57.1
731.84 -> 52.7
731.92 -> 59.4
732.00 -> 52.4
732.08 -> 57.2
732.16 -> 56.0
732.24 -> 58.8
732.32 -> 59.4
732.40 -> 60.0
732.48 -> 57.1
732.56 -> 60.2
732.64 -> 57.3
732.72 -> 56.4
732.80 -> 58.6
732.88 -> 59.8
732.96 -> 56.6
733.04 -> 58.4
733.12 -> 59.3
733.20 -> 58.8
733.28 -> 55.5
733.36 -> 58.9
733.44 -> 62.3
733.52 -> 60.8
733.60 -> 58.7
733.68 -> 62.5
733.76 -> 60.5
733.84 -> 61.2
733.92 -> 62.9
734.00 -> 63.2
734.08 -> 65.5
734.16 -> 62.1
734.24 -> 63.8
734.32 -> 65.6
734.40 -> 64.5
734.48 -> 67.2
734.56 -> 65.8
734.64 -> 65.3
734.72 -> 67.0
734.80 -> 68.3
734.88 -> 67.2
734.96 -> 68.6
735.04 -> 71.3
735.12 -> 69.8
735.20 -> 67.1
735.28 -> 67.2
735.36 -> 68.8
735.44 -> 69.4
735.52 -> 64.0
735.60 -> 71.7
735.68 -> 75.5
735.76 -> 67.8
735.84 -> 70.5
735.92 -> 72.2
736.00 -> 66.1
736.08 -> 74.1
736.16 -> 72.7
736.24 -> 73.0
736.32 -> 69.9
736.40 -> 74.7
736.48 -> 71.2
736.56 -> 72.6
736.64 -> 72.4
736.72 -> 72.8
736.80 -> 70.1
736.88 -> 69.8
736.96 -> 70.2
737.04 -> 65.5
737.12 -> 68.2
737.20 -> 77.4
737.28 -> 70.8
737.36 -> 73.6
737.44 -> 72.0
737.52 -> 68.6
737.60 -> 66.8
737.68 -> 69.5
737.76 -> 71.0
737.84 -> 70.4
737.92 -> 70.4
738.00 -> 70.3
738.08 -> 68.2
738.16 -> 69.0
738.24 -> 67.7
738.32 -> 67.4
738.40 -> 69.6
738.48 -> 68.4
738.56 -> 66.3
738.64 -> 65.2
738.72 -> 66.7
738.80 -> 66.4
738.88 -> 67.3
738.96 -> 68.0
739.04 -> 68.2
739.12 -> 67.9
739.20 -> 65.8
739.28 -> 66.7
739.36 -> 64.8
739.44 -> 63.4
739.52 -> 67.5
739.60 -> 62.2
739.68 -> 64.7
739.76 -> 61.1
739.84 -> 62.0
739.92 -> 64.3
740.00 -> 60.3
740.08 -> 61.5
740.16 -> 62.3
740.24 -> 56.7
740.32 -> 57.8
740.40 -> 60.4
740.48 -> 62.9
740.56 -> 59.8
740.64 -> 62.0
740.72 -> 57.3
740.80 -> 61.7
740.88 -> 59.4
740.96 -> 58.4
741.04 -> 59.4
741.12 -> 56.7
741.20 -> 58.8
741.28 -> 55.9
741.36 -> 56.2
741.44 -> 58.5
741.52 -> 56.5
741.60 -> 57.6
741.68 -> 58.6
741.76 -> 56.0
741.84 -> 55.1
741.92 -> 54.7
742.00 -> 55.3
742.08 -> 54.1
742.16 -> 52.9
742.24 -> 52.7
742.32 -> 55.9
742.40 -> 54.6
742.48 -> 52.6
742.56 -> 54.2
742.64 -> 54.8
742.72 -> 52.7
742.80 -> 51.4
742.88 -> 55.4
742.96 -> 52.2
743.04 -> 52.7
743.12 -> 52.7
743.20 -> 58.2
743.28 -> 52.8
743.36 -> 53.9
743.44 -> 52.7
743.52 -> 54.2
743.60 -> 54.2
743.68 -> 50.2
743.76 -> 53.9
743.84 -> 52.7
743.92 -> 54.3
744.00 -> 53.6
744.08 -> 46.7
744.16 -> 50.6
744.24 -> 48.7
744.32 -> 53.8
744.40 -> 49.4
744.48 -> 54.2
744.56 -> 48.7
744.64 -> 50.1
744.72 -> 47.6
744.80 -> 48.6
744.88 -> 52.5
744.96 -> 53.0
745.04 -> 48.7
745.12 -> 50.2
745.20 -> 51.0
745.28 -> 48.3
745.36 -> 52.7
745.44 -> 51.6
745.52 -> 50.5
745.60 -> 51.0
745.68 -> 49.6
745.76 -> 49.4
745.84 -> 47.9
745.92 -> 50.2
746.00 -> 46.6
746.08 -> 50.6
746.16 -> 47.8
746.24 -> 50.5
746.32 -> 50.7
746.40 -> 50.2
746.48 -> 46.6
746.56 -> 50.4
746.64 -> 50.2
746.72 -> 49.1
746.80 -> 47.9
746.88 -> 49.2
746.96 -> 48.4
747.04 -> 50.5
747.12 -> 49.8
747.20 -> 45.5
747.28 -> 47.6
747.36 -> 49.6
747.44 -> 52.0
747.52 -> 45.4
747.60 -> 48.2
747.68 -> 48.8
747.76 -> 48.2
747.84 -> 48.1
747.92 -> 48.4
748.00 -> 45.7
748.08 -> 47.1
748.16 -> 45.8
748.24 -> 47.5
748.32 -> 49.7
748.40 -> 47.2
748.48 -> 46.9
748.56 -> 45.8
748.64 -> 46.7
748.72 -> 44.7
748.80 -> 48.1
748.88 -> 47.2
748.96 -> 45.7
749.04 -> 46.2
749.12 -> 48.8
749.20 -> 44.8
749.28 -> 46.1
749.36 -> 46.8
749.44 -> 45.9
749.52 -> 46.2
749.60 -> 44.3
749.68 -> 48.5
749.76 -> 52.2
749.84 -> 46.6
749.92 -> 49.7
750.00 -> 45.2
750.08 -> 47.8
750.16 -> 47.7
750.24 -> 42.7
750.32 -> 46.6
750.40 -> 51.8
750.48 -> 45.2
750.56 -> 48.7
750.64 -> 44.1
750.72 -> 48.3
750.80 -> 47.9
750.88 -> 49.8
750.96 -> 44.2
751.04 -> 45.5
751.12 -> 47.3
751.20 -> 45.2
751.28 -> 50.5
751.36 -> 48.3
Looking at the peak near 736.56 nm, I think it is Mg II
